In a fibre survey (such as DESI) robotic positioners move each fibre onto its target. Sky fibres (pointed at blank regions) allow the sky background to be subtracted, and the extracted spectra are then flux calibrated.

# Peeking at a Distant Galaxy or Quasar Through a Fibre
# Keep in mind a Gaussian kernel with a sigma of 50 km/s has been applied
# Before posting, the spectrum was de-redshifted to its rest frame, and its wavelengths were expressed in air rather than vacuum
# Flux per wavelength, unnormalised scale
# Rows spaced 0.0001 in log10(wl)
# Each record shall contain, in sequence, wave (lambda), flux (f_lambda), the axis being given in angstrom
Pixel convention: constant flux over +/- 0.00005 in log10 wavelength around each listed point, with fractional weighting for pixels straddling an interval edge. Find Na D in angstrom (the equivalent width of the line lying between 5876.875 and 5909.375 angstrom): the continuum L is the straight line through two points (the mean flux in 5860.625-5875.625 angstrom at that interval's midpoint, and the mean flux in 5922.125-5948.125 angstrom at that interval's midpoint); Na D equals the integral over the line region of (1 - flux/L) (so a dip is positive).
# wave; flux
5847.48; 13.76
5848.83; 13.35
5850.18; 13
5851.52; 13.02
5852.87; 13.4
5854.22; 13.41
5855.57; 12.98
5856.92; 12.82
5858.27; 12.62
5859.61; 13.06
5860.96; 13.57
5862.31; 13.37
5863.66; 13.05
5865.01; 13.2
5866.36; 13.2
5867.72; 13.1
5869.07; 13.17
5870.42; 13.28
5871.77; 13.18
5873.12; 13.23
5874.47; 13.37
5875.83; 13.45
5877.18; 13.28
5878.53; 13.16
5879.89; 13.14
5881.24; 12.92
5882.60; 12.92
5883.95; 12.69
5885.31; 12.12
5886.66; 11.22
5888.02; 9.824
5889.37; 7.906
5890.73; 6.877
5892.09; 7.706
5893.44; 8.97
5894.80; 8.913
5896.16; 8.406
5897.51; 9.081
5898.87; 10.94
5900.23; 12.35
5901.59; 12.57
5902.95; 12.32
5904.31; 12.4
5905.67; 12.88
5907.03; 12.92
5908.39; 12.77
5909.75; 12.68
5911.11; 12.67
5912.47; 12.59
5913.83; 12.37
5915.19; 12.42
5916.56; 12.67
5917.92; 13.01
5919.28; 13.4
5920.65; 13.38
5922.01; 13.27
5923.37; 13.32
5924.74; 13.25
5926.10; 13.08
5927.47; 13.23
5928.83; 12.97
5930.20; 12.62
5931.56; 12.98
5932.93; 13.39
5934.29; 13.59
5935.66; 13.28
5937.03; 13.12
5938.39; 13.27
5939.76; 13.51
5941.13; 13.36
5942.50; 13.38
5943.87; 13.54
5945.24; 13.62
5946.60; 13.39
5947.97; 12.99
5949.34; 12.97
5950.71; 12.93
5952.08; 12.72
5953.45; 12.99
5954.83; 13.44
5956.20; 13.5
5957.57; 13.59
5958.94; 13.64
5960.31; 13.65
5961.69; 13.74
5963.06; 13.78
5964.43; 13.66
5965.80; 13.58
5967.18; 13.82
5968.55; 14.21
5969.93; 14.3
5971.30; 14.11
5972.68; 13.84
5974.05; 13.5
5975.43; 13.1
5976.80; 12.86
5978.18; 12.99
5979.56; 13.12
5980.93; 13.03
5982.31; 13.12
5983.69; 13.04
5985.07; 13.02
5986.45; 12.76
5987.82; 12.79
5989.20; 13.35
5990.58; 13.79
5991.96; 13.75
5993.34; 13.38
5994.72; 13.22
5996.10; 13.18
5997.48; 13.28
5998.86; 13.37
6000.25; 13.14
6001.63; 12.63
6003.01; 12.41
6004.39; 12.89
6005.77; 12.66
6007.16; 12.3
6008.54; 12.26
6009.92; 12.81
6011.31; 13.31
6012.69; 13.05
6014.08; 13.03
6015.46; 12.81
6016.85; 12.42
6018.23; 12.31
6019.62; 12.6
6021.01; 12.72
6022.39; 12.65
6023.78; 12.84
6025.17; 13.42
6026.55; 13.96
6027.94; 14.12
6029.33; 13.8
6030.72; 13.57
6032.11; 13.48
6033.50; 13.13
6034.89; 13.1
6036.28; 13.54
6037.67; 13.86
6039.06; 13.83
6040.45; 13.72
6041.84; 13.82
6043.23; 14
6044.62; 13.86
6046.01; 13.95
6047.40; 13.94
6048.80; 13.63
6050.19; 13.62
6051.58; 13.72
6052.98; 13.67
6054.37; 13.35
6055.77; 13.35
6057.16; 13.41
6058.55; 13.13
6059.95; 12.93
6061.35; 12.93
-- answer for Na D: 5.1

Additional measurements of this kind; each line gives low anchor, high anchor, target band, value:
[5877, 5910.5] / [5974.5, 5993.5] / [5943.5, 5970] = -1.9 angstrom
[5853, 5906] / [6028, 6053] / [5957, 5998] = -1.3 angstrom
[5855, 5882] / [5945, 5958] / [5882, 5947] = 5.1 angstrom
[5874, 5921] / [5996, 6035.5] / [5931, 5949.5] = -1.8 angstrom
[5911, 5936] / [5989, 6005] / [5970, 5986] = -0.2 angstrom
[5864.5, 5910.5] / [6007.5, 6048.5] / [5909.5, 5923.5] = -0.9 angstrom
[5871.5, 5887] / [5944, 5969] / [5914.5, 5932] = 0.2 angstrom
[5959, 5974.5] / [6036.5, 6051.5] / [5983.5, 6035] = 2.8 angstrom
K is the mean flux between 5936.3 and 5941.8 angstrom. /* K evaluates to 13.3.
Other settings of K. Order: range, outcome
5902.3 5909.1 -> 12.7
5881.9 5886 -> 12.6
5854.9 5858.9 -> 12.8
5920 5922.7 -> 13.4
